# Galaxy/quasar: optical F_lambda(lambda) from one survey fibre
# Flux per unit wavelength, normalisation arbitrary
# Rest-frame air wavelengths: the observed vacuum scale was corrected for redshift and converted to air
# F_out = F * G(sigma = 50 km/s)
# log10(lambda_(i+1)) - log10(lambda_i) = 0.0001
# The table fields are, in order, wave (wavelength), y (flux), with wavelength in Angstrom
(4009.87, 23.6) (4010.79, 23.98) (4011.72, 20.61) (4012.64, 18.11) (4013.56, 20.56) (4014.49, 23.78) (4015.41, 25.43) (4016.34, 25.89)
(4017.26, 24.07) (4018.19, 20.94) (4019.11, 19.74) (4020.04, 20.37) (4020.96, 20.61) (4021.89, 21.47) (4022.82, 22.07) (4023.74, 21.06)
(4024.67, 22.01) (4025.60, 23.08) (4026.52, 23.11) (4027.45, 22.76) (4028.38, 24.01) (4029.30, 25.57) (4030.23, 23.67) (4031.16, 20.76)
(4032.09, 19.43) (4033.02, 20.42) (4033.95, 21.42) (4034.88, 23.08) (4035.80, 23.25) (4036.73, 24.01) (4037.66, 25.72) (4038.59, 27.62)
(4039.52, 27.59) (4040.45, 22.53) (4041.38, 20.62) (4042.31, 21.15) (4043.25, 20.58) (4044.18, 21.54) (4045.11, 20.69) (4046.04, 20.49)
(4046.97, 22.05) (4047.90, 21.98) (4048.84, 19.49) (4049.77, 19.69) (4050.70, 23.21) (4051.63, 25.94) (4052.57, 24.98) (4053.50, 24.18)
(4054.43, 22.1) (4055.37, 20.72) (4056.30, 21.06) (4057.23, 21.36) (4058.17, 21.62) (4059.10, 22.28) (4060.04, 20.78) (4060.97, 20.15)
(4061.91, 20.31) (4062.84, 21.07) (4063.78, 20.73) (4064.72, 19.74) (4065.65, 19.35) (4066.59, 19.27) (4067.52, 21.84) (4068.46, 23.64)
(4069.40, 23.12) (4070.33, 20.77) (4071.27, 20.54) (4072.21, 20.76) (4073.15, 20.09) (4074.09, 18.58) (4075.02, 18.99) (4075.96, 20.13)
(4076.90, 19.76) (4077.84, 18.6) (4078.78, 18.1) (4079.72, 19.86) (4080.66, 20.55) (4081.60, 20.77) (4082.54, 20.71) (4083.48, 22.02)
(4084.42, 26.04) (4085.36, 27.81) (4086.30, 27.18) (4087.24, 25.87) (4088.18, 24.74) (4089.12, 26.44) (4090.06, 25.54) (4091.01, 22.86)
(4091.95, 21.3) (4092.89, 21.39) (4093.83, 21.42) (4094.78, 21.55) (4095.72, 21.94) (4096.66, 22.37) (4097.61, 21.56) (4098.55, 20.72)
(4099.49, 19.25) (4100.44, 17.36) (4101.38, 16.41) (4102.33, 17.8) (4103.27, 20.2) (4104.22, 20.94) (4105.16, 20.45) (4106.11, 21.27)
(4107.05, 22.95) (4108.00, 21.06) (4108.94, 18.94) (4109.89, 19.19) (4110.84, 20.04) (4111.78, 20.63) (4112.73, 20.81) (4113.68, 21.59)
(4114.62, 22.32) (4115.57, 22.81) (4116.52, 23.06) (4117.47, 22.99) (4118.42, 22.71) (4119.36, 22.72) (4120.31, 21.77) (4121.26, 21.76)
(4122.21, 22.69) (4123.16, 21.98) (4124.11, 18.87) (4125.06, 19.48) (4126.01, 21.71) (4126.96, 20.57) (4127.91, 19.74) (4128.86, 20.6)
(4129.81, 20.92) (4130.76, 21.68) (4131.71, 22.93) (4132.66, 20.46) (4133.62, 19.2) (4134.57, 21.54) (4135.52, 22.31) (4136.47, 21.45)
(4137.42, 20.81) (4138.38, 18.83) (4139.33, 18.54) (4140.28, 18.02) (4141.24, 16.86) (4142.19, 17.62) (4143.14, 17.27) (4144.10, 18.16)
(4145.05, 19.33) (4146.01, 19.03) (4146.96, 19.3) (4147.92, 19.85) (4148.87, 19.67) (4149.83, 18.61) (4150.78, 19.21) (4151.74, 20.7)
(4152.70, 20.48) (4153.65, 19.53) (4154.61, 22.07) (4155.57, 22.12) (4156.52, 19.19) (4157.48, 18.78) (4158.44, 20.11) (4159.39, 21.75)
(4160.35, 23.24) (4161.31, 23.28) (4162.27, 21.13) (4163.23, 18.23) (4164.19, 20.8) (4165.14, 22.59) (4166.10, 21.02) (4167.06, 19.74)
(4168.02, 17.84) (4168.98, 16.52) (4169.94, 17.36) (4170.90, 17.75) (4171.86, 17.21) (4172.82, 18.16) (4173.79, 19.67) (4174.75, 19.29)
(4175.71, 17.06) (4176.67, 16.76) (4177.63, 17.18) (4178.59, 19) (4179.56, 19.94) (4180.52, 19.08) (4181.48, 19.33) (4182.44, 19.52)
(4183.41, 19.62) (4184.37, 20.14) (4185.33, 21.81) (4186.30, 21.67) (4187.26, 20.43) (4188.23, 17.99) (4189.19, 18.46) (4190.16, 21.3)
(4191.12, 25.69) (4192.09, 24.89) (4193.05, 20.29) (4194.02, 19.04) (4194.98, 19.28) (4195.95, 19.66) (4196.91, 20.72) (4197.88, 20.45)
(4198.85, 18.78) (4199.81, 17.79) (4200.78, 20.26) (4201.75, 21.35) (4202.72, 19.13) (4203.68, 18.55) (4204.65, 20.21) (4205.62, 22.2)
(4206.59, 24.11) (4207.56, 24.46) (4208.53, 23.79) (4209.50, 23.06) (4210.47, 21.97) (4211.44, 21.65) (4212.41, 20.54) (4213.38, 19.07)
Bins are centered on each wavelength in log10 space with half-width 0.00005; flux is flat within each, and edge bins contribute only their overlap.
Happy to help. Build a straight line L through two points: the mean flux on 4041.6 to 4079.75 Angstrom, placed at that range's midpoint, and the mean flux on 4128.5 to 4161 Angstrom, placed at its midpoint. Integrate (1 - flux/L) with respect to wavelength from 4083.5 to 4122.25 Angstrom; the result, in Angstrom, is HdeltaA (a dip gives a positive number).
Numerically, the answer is -2.7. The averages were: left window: 21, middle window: 22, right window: 20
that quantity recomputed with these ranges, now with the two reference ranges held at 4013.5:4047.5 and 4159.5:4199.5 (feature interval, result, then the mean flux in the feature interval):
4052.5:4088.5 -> 0.5 Angstrom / 21.5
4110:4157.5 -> 0.4 Angstrom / 20.5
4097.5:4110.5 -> 0.8 Angstrom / 19.8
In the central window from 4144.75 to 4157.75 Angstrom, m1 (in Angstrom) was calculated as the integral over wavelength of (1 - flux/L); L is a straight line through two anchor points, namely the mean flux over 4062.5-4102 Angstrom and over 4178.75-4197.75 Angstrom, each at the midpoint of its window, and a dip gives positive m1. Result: 0.6 Angstrom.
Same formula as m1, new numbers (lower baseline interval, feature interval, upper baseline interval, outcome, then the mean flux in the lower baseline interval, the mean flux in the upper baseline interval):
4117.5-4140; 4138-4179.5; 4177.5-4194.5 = 2.80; 21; 20.4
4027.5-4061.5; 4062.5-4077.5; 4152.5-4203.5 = 0.96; 22.4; 19.9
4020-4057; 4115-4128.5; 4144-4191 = -0.64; 22.4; 19.7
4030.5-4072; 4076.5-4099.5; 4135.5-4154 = -1.75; 21.9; 19.2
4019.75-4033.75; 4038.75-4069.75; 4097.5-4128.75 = -0.15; 22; 20.8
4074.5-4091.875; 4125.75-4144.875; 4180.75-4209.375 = 1.55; 22.5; 20.7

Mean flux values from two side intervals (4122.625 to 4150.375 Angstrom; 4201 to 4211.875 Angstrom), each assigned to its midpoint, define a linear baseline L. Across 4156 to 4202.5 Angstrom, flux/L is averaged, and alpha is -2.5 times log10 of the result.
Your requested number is 0.07 mag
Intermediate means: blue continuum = 19.8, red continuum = 21.8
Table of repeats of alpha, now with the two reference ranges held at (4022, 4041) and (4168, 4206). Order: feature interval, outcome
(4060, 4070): 0.07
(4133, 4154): 0.06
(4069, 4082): 0.11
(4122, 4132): 0.00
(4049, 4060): 0.01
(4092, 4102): 0.06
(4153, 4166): -0.04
